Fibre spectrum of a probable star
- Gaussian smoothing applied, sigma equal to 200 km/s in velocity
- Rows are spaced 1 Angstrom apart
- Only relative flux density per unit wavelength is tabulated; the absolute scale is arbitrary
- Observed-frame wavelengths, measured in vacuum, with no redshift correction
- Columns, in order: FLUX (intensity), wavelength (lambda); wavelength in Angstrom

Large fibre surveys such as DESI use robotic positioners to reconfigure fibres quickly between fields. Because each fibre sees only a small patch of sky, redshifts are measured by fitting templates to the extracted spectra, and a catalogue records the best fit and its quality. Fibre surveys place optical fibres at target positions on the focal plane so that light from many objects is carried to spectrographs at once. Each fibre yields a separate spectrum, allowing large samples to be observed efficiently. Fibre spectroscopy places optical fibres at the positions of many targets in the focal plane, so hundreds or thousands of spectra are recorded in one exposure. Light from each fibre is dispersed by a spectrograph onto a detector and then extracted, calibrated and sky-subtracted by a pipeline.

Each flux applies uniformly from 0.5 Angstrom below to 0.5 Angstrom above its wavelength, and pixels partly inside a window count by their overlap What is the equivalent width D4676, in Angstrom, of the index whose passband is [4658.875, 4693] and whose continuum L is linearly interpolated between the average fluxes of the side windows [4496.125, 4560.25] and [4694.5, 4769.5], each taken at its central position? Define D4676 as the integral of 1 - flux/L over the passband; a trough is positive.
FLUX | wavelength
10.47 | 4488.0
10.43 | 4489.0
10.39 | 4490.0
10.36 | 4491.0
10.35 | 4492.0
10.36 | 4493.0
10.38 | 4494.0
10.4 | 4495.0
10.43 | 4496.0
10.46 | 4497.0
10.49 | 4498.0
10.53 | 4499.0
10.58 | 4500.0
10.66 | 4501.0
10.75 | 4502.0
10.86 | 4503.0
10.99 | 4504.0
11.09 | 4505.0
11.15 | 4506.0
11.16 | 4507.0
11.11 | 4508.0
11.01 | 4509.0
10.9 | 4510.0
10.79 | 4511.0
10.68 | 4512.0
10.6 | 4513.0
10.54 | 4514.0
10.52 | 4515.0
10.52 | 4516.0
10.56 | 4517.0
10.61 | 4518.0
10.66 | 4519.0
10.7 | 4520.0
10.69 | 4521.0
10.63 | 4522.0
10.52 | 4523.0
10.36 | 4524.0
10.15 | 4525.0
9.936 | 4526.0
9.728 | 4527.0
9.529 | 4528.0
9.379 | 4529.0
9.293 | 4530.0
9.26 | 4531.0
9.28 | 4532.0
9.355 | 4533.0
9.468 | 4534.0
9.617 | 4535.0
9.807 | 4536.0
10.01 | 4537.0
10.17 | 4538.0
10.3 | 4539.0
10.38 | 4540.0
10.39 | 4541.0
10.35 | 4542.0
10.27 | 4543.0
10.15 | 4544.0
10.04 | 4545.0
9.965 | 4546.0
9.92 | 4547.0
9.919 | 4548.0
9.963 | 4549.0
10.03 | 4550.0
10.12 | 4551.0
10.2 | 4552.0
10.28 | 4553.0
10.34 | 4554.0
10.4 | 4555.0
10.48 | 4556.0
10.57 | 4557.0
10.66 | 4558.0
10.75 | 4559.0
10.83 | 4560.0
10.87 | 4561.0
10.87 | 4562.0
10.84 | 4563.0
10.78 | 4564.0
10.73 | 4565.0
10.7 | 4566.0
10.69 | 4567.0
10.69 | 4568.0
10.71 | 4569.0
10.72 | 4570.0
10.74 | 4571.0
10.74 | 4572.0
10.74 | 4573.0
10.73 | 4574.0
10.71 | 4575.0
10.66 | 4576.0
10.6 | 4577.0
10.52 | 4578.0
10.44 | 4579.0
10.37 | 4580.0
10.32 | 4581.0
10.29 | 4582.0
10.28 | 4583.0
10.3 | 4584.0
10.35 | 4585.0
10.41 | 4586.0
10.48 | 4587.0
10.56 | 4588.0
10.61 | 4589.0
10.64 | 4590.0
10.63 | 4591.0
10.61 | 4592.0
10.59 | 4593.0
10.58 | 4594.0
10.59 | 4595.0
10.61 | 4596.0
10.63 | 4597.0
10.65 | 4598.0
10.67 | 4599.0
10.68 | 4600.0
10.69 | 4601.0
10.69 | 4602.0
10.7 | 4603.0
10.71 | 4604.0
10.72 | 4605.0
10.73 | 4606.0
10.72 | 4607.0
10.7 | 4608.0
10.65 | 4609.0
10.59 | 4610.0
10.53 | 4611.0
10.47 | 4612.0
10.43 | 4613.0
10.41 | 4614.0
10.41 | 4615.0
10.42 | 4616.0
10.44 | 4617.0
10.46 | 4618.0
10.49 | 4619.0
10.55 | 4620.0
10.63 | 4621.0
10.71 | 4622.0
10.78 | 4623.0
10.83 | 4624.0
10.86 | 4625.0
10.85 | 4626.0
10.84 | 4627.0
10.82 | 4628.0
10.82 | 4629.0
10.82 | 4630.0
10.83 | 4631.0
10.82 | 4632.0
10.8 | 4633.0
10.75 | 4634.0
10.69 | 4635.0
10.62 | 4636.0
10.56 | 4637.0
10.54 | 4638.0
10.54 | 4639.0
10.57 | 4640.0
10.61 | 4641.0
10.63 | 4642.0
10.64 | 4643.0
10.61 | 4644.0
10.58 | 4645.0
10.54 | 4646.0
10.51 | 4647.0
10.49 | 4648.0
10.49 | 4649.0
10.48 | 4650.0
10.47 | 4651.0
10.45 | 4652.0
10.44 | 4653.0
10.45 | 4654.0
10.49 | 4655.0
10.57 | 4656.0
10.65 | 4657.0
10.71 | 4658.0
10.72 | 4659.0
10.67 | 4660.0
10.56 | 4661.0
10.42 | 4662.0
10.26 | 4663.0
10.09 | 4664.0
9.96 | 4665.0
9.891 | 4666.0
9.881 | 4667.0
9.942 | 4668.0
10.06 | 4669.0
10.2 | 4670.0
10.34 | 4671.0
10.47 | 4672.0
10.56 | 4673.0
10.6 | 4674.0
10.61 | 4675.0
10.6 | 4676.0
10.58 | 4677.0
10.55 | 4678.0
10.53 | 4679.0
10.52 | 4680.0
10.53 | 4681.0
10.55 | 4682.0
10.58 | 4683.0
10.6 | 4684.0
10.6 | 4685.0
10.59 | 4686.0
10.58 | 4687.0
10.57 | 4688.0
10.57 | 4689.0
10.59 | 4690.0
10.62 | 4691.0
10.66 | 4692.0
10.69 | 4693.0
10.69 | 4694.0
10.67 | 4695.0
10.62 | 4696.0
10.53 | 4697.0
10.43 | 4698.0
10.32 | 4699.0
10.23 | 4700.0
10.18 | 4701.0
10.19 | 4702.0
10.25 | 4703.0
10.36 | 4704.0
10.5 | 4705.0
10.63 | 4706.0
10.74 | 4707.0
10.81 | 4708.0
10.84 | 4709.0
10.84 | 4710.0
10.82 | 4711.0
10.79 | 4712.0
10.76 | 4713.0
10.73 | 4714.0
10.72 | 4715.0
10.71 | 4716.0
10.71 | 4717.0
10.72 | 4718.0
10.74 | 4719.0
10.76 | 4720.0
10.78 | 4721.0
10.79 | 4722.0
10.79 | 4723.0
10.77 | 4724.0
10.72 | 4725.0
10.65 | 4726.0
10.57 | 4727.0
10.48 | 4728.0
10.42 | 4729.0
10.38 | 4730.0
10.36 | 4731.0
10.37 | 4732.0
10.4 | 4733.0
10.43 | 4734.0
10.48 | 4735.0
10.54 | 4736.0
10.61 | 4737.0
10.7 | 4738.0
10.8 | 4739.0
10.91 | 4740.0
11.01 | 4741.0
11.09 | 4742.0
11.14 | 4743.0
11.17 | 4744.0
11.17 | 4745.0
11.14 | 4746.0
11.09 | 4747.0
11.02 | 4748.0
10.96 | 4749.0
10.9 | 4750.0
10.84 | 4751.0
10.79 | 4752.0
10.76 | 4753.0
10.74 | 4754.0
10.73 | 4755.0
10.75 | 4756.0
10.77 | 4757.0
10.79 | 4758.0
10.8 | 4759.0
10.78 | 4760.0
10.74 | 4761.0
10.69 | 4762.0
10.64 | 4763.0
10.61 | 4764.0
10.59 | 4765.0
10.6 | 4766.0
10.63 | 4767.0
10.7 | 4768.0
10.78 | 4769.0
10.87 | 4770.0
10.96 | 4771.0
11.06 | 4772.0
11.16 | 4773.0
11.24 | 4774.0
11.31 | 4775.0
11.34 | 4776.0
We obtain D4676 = 0.5 Angstrom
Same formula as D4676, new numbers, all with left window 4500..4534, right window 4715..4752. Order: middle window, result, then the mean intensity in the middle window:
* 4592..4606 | -0.15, 10.7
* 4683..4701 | 0.23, 10.6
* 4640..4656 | 0.14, 10.5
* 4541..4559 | 0.39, 10.2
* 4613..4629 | -0.09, 10.6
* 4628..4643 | -0.13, 10.7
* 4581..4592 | 0.07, 10.5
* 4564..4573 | -0.19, 10.7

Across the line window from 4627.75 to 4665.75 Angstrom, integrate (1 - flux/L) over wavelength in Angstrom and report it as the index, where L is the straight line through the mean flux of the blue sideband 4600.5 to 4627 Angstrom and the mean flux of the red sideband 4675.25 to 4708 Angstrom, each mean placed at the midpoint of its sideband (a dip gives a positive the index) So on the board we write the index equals 0.1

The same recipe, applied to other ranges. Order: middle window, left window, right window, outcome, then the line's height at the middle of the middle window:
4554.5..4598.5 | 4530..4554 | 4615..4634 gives -1.4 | 10.3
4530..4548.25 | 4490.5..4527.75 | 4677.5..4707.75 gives 1.2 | 10.6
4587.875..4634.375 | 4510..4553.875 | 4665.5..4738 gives -1.5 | 10.3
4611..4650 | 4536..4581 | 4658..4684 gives -0.8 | 10.4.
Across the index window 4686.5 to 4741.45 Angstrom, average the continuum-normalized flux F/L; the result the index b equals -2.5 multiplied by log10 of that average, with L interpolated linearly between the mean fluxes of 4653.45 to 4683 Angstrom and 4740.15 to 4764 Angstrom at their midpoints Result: 0.01 mag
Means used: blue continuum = 10.4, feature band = 10.6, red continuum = 10.9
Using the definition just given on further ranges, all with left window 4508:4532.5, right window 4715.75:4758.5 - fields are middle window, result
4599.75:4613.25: -0.02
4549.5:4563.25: -0.01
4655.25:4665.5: 0.01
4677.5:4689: 0.01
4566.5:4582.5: -0.02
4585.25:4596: -0.01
